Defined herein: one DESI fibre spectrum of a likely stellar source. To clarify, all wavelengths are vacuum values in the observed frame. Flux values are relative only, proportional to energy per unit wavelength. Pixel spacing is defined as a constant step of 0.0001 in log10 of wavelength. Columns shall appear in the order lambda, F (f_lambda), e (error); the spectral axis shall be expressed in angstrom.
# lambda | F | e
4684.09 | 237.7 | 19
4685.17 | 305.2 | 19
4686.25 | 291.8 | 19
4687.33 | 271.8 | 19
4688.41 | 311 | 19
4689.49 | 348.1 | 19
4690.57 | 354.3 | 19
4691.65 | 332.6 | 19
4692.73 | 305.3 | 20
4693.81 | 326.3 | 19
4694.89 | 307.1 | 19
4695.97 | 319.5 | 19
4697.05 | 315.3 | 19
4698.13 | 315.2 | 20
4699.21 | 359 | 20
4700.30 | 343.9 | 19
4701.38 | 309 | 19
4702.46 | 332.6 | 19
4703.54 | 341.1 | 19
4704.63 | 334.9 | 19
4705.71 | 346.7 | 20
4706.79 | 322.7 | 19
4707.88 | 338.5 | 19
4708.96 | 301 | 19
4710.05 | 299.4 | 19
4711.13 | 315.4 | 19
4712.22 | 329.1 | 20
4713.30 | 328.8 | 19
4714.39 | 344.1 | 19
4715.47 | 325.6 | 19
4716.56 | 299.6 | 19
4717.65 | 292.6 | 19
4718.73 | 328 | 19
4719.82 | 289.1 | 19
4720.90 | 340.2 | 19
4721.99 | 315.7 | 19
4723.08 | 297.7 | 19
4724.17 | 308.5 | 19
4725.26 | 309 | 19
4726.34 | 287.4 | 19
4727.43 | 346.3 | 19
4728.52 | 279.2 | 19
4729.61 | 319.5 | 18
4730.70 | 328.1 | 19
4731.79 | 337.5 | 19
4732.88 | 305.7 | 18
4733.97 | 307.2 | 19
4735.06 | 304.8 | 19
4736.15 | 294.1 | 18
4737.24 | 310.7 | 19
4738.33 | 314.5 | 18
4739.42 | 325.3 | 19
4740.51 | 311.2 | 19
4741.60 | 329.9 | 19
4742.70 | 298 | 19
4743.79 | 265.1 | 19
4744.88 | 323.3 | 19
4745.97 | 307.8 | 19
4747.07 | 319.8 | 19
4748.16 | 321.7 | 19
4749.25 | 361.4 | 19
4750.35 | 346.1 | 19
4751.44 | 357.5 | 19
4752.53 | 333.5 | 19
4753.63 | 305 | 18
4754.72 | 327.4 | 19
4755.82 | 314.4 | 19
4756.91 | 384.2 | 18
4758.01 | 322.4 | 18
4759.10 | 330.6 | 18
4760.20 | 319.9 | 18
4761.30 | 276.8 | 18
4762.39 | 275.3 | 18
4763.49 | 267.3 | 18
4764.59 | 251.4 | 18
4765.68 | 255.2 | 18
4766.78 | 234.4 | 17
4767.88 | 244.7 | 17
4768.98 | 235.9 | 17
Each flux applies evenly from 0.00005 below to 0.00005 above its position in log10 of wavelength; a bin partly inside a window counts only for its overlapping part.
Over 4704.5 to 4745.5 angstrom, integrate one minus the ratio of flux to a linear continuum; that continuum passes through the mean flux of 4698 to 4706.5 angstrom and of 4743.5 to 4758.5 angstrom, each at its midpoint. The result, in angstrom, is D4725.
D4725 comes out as 2.3 angstrom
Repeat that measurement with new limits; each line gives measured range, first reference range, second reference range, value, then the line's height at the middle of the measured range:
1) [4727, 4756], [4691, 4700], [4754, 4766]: -0.9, 309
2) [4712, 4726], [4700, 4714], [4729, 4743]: 0.3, 321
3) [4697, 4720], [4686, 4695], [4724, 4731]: -0.7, 314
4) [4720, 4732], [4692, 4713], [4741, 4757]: 0.4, 325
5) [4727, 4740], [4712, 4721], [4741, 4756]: 0.3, 321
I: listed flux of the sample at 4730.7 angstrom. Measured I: 328.1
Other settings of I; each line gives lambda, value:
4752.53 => 333.5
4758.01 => 322.4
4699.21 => 359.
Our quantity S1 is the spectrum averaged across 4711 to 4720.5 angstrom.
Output 317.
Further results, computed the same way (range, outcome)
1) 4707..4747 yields 313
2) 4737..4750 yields 316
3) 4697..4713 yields 327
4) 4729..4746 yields 311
